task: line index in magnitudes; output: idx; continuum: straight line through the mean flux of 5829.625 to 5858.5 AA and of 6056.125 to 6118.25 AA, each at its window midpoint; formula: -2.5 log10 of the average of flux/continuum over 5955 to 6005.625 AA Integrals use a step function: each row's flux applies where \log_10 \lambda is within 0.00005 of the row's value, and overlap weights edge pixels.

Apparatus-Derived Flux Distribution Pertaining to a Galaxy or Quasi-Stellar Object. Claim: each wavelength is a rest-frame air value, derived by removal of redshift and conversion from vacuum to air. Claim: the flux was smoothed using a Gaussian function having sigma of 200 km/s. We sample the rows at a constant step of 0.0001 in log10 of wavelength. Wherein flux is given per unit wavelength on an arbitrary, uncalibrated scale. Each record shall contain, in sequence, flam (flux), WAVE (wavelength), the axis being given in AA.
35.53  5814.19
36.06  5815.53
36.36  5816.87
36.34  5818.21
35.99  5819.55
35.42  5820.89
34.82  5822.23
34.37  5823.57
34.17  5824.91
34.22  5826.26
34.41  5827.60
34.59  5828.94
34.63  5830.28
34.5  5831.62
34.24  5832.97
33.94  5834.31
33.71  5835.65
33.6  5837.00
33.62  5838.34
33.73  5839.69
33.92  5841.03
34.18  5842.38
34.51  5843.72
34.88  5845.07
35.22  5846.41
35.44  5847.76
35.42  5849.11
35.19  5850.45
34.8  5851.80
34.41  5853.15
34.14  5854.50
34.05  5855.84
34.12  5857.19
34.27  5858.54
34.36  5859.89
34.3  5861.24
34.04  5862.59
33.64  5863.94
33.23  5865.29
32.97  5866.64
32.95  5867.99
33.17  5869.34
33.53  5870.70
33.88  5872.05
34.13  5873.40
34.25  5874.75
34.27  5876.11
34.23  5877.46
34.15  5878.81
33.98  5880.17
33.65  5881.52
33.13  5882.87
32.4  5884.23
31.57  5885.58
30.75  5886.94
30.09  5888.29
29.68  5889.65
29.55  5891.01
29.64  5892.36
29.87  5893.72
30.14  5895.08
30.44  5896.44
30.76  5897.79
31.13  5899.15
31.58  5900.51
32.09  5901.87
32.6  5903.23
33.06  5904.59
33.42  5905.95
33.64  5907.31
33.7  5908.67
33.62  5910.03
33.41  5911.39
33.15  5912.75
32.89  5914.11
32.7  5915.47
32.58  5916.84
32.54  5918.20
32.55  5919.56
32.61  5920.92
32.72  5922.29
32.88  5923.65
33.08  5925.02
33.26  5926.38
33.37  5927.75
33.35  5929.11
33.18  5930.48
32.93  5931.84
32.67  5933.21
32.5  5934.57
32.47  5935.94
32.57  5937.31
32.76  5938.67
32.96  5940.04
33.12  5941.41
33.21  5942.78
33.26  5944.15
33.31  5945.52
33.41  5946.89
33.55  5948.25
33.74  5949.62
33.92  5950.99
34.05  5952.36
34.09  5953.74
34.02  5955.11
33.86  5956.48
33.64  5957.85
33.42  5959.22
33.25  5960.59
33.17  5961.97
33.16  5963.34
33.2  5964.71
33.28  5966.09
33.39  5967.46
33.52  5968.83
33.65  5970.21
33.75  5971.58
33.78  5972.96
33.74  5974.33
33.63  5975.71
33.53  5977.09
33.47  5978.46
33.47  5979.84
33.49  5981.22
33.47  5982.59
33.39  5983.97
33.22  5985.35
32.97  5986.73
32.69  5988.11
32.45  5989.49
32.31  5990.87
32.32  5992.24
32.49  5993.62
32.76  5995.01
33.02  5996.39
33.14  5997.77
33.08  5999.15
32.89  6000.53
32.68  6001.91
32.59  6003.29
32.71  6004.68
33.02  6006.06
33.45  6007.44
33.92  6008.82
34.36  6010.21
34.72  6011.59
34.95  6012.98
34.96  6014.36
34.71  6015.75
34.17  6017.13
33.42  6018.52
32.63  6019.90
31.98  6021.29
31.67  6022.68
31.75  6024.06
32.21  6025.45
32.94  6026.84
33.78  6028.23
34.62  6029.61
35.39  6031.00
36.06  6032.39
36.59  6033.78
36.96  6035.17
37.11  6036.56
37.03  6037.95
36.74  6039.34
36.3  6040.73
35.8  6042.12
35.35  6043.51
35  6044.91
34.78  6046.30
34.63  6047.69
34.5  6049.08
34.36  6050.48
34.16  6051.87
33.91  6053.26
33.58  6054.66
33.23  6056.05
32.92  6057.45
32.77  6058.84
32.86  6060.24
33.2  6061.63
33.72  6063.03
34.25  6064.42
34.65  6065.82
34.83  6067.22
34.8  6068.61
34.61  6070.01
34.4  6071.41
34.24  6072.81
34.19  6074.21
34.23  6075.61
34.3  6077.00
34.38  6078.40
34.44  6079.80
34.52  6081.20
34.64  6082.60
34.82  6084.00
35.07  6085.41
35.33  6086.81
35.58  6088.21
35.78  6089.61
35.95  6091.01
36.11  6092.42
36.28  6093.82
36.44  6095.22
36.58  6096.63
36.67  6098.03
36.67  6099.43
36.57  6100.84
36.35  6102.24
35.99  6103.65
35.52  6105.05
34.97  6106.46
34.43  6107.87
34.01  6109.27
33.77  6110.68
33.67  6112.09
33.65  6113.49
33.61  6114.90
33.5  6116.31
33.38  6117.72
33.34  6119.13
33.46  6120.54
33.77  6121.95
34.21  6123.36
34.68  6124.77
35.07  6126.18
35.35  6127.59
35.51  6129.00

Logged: 0.04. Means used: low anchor 34.4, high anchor 34.7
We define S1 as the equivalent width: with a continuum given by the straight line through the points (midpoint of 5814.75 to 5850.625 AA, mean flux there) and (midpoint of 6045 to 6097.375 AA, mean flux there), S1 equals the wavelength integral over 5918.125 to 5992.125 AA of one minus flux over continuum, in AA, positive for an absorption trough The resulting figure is 3.0 AA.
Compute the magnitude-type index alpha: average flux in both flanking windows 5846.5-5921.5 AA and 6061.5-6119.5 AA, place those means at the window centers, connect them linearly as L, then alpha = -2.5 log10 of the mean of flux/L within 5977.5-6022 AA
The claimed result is 0.02 mag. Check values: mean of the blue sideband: 33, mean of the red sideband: 34.9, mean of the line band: 33.3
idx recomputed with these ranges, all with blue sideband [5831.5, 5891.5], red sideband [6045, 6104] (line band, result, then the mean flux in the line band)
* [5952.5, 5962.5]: 0.02 mag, 33.6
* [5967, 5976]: 0.02 mag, 33.6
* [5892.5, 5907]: 0.08 mag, 31.5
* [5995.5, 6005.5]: 0.05 mag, 32.9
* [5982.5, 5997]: 0.05 mag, 32.8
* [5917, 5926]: 0.04 mag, 32.8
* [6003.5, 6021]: 0.02 mag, 33.8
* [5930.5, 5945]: 0.04 mag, 32.9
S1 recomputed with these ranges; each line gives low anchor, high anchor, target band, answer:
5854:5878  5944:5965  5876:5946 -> 2.6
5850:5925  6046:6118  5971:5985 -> 0.1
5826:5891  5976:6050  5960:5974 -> 0.2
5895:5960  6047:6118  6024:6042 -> -0.6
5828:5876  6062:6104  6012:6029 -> 0.8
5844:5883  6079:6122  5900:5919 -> 0.8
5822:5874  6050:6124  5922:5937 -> 0.6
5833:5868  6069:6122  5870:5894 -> 1.3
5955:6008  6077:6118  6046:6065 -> 0.4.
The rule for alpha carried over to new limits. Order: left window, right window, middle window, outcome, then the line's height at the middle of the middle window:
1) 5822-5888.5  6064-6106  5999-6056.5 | 0.021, 34.9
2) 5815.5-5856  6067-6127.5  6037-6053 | -0.016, 34.8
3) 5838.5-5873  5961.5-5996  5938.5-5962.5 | -0.002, 33.4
